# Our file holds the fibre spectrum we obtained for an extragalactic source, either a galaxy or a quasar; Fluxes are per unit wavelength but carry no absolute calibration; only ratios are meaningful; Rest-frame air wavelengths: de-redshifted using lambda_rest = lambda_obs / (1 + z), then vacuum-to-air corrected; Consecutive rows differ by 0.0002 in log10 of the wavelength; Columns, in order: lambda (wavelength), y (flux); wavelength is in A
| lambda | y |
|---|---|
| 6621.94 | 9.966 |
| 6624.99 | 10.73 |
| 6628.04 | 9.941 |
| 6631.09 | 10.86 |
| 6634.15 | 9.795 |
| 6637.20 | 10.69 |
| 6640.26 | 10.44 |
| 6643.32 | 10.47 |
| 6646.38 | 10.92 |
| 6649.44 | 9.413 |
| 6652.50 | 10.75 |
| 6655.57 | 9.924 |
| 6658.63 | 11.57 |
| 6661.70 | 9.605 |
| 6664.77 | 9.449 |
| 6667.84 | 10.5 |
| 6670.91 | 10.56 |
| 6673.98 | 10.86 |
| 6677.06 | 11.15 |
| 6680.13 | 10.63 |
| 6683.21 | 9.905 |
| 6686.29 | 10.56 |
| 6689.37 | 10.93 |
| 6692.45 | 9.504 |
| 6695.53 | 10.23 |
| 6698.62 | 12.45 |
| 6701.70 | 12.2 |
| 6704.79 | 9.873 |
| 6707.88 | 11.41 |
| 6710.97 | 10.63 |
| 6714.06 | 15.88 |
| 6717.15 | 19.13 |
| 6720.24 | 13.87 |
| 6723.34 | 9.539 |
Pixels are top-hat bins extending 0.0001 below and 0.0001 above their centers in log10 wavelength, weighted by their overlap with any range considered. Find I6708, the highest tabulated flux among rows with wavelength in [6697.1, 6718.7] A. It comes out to 19.13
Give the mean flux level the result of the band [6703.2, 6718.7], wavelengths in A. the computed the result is 13.4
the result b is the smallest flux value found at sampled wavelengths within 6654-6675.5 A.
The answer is 9.449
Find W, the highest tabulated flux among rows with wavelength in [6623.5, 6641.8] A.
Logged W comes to 10.86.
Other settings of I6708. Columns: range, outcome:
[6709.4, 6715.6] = 15.88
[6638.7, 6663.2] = 11.57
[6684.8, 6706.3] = 12.45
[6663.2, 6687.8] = 11.15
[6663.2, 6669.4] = 10.5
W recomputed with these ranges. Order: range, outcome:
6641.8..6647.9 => 10.92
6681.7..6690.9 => 10.93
